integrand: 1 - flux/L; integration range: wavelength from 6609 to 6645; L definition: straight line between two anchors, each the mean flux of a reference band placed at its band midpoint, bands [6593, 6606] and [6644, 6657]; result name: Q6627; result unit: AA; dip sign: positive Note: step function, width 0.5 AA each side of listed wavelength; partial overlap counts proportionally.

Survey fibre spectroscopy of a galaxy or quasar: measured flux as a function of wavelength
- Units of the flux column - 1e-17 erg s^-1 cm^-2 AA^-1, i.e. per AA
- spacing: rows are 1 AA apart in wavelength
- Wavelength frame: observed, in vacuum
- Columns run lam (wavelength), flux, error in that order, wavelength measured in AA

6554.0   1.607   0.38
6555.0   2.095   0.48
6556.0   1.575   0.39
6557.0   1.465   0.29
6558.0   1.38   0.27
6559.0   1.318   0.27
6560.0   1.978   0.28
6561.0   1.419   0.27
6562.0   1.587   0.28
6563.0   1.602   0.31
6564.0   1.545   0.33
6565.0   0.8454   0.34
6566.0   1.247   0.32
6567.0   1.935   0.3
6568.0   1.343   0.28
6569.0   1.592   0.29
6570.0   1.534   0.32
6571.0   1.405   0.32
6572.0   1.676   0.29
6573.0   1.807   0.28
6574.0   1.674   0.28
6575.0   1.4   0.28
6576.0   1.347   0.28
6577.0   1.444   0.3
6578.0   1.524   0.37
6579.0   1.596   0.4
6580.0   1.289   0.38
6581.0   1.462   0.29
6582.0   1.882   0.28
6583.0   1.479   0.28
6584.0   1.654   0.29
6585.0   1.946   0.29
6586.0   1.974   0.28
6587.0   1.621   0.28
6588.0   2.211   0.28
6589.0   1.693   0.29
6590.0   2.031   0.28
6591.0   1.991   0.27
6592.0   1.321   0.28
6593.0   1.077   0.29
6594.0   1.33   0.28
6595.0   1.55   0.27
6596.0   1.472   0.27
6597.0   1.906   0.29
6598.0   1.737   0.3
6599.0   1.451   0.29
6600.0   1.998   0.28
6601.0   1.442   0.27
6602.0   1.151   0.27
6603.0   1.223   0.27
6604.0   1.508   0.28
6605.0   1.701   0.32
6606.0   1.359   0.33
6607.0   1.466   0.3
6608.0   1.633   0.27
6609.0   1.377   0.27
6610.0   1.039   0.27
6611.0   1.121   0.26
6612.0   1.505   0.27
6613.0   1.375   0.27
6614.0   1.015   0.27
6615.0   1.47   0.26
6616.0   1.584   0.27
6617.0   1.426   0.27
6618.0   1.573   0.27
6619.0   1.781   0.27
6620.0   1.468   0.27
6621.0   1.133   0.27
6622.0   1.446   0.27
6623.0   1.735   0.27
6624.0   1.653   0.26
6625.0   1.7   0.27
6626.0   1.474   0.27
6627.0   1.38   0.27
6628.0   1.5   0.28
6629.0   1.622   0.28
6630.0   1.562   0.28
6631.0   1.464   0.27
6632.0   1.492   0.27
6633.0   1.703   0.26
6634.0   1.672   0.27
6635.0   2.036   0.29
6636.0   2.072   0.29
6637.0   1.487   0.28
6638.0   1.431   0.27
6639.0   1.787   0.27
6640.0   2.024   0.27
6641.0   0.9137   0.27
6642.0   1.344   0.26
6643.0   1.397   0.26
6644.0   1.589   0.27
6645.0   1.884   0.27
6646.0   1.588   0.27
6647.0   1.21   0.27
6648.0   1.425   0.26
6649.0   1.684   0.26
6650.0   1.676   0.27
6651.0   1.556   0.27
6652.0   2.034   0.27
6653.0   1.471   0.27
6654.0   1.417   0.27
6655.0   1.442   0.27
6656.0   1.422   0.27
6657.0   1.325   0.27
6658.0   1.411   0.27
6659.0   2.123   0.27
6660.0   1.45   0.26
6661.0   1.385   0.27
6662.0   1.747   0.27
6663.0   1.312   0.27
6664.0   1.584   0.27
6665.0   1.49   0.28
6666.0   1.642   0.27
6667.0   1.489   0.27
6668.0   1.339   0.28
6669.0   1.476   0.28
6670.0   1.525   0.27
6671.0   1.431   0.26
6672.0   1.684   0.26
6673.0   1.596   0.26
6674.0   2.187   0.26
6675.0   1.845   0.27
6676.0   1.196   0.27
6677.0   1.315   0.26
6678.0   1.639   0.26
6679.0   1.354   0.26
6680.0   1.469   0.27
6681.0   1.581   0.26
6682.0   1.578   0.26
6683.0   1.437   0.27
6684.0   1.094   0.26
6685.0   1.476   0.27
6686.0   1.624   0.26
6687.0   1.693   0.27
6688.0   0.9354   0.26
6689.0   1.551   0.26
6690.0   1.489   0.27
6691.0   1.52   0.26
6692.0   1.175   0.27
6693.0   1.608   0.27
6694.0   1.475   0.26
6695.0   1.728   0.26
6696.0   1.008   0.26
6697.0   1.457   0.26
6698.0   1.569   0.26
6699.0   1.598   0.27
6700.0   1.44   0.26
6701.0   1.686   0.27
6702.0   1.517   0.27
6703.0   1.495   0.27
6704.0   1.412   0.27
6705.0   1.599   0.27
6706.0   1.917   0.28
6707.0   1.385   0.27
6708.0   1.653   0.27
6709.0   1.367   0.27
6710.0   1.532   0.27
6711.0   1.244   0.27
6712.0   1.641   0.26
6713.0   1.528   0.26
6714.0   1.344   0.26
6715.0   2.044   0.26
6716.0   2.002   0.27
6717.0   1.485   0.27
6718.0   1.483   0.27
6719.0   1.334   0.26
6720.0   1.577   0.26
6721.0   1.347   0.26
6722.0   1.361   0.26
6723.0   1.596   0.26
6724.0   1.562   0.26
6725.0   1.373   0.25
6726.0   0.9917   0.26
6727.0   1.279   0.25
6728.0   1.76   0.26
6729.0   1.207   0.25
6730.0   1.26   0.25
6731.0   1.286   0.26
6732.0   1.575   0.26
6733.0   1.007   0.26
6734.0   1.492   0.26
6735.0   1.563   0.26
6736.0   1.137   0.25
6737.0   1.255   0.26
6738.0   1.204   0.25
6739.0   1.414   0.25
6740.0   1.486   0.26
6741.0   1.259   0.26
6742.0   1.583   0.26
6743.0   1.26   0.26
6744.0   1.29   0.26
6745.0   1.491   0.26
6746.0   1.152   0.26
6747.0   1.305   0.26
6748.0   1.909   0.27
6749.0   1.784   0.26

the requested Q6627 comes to 0.5 AA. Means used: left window 1.51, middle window 1.52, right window 1.56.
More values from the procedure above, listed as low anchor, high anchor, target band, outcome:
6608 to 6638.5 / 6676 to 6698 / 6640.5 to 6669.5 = -0.74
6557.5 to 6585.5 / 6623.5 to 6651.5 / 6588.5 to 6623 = 1.63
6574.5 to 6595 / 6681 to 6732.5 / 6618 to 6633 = 0.29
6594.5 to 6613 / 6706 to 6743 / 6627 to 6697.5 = -3.58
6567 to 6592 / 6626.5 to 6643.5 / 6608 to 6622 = 1.91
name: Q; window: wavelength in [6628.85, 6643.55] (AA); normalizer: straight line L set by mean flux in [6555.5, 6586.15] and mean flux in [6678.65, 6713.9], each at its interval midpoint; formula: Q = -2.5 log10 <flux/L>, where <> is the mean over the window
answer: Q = -0.063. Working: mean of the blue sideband 1.54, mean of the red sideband 1.48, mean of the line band 1.6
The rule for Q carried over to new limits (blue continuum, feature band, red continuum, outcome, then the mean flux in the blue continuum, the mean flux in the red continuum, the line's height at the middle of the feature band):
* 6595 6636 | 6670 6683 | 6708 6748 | -0.07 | 1.52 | 1.42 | 1.46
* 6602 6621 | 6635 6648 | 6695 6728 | -0.10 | 1.41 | 1.5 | 1.44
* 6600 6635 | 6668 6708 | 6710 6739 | -0.04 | 1.48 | 1.43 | 1.45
